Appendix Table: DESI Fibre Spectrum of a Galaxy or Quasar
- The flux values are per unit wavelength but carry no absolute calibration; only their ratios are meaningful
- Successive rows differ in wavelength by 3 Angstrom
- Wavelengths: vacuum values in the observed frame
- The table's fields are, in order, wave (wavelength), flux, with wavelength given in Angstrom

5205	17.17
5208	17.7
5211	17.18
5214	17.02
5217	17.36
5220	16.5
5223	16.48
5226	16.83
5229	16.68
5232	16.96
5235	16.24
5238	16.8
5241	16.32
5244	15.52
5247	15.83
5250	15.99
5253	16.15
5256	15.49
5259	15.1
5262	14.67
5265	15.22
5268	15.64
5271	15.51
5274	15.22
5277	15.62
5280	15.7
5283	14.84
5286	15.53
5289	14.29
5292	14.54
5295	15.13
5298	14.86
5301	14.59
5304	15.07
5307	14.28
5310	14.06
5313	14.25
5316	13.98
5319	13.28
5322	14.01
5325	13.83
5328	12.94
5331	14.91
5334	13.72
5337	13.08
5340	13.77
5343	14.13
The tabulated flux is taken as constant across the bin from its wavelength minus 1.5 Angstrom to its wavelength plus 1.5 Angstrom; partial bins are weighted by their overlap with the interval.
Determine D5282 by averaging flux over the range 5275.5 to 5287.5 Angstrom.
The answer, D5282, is 15.4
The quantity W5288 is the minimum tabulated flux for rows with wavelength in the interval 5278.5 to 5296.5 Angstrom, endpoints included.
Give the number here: 14.29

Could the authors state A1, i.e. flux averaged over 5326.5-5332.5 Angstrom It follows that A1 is 13.9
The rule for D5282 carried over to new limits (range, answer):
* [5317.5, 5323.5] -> 13.6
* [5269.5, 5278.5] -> 15.5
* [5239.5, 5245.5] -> 15.9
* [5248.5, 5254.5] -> 16.1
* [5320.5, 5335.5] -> 13.9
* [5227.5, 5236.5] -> 16.6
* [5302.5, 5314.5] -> 14.4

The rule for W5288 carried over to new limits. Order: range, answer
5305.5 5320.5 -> 13.28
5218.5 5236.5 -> 16.24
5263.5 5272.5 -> 15.22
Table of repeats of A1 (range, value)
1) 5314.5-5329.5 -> 13.6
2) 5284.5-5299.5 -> 14.9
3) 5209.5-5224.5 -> 16.9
